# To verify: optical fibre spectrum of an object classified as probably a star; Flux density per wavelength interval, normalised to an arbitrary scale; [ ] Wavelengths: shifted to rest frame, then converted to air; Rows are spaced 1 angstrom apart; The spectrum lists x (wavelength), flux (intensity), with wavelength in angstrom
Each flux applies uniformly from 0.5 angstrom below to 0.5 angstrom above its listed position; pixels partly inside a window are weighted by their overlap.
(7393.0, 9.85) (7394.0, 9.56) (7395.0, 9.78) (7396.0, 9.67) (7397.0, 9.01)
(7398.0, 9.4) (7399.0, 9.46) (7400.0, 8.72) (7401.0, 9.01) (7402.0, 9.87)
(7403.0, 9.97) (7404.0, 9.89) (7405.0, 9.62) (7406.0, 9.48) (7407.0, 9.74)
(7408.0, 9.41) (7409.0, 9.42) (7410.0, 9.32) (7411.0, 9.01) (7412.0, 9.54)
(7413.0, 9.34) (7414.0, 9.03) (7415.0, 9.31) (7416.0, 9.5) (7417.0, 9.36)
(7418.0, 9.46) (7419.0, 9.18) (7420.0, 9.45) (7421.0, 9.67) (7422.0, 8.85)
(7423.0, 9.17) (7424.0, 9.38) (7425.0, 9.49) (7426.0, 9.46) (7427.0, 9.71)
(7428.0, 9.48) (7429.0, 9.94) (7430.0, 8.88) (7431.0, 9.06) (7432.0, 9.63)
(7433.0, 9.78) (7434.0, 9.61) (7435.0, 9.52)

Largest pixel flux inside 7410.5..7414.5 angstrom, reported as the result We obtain 9.54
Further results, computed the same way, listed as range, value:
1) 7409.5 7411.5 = 9.32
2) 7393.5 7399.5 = 9.78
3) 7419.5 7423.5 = 9.67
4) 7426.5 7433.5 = 9.94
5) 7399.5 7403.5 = 9.97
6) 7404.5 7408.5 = 9.74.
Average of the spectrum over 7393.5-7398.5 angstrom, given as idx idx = 9.48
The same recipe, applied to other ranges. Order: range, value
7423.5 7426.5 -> 9.44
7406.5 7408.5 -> 9.57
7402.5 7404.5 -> 9.93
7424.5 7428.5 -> 9.54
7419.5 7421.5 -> 9.56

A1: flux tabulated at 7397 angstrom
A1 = 9.01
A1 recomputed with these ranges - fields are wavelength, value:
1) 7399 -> 9.46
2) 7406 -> 9.48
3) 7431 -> 9.06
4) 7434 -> 9.61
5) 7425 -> 9.49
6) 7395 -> 9.78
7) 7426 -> 9.46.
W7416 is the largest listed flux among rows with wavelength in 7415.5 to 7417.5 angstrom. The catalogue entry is 9.5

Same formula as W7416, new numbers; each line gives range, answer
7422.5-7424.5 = 9.38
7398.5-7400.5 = 9.46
